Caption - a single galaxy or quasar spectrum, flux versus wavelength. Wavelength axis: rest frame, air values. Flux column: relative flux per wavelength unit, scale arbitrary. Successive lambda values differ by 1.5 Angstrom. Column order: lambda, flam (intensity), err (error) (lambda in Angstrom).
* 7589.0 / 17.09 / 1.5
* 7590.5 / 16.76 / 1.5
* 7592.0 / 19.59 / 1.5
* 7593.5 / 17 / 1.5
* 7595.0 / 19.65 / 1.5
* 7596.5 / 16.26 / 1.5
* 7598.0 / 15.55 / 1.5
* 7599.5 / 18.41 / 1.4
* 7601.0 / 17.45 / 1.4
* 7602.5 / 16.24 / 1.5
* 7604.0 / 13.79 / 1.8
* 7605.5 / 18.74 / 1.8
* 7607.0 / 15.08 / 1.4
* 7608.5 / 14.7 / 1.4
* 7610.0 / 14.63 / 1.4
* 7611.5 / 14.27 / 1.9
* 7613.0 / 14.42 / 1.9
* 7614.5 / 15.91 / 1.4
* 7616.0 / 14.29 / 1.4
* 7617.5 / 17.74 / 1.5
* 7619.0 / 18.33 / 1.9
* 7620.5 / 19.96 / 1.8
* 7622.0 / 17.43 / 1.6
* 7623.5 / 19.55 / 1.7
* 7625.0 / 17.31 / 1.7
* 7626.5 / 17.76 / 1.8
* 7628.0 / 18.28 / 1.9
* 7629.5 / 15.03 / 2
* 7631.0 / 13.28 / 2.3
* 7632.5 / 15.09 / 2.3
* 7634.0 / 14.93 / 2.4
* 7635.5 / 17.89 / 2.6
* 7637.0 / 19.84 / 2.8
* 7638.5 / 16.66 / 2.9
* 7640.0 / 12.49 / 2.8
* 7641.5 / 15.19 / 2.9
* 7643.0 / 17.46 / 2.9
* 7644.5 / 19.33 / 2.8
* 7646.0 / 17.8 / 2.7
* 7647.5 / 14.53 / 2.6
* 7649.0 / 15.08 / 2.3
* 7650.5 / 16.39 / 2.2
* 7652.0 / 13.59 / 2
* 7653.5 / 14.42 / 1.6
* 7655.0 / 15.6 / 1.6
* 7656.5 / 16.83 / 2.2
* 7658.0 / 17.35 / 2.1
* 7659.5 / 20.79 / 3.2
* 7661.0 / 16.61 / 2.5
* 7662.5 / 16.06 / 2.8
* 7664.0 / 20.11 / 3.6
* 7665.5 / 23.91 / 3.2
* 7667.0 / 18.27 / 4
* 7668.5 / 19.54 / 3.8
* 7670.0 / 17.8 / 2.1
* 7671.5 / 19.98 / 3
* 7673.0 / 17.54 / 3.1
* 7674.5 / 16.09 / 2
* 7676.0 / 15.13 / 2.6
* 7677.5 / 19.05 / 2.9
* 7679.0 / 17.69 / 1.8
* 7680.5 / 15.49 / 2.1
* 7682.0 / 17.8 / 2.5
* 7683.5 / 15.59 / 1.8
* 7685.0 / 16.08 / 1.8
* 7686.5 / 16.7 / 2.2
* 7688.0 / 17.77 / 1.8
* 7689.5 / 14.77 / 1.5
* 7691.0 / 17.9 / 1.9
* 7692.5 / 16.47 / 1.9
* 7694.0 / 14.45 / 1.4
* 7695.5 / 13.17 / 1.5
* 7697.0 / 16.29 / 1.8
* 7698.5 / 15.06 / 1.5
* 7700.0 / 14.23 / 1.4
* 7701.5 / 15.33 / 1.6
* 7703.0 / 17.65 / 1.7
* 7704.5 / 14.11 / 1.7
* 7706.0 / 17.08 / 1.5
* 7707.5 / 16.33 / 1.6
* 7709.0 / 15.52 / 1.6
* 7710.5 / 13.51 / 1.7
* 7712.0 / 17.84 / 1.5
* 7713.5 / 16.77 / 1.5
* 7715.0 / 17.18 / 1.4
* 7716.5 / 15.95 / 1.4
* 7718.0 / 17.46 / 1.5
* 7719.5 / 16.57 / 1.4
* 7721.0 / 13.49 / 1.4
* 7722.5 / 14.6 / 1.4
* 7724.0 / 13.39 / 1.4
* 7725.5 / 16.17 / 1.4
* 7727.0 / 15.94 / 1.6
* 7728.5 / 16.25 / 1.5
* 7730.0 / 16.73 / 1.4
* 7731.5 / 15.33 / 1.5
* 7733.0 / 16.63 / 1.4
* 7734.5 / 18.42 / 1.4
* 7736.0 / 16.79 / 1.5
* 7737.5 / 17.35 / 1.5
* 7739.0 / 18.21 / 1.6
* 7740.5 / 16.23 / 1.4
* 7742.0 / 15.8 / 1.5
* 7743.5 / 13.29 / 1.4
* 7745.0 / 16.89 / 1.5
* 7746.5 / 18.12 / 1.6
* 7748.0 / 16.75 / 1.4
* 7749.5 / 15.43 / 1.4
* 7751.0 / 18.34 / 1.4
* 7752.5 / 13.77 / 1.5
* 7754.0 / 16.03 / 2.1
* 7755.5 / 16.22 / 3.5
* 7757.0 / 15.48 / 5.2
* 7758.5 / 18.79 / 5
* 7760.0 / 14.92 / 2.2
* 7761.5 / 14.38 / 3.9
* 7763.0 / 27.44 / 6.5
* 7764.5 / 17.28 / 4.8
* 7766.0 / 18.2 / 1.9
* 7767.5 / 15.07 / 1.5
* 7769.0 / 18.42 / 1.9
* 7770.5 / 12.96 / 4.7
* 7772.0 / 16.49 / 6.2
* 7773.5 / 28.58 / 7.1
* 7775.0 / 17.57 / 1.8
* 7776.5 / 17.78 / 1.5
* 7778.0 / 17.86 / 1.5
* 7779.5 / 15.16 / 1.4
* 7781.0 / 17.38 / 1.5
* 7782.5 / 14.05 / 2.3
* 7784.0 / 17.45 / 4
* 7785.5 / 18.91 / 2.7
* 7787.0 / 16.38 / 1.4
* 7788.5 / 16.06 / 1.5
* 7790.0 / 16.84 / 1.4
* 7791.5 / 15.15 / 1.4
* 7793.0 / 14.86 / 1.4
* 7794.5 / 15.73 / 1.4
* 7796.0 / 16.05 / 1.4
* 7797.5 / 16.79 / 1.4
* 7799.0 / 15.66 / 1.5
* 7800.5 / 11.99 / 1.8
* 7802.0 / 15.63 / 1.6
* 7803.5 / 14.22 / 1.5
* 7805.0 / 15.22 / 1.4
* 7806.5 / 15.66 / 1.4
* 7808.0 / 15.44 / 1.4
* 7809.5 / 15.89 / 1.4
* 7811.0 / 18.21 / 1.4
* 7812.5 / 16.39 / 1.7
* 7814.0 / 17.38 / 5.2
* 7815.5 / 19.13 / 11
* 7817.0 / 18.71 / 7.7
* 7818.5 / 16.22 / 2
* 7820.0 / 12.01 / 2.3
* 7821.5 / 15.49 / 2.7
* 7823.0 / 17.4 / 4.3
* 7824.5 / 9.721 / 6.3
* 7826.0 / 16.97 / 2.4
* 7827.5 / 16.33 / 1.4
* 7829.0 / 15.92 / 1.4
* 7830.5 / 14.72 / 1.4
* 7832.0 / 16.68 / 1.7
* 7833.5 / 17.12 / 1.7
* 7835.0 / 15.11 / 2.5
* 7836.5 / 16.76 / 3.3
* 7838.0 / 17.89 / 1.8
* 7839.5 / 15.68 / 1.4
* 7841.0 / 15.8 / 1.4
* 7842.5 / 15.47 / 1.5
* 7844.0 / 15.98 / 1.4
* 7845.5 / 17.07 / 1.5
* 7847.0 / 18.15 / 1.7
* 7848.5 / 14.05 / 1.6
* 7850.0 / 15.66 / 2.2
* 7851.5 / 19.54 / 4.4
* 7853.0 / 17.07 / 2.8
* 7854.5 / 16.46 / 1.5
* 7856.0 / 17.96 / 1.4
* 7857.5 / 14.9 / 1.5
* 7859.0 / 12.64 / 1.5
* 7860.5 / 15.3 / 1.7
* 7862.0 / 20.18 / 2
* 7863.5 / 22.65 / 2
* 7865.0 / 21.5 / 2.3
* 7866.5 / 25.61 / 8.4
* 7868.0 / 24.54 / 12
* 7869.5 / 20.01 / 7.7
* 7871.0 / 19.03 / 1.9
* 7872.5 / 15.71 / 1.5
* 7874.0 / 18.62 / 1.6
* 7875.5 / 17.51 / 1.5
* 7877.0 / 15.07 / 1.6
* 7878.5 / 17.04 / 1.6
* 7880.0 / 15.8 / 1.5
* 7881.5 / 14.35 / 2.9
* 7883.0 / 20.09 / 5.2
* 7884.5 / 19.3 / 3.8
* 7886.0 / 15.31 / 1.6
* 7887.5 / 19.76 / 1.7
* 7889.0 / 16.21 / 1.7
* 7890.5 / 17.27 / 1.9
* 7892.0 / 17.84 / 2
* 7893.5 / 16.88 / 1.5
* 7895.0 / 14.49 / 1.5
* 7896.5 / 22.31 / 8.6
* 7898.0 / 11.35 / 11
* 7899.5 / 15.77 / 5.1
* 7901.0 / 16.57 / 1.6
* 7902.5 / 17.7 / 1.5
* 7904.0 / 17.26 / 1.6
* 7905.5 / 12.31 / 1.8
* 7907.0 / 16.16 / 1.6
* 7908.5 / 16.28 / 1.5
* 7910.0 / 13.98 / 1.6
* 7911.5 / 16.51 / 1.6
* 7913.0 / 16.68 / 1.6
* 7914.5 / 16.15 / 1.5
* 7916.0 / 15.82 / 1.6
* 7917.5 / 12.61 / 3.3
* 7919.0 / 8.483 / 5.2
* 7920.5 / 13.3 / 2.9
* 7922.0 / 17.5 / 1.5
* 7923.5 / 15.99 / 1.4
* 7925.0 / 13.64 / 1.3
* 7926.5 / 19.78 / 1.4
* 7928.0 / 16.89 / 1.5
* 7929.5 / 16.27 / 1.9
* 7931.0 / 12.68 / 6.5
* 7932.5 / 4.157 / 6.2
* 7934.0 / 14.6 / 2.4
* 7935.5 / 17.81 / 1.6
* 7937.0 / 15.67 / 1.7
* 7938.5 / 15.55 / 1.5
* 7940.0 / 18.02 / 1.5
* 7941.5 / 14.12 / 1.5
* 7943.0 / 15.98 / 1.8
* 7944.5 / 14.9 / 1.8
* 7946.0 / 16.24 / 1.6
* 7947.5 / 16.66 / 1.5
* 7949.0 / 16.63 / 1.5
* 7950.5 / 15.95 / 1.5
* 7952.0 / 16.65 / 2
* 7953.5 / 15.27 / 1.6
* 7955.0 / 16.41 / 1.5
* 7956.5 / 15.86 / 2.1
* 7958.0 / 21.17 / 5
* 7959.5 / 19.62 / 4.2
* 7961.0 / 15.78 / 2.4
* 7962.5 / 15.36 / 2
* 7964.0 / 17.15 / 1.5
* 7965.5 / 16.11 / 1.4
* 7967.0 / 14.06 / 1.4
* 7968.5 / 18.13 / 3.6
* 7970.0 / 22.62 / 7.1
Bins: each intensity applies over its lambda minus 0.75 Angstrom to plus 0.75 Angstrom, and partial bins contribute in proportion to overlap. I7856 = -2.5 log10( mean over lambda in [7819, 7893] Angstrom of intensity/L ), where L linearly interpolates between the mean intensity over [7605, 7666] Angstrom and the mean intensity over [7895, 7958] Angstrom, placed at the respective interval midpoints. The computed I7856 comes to -0.09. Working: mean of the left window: 16.7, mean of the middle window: 17.1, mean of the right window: 15.5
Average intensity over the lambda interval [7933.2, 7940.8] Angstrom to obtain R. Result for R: 16.2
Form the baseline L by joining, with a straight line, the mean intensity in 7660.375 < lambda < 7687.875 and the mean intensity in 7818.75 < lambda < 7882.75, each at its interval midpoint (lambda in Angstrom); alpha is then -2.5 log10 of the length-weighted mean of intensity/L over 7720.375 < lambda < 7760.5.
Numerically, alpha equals 0.08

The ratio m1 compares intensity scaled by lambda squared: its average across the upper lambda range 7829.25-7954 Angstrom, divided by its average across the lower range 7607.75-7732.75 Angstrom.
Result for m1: 1.06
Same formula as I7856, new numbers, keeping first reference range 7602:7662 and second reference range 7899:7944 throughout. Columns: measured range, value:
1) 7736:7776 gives -0.09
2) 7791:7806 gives 0.04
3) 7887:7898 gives -0.14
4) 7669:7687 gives -0.06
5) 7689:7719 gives 0.01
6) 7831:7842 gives -0.06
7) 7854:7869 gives -0.24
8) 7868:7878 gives -0.18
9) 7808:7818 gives -0.12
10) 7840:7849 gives -0.05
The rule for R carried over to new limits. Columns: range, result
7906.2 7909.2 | 16.2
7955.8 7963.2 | 17.6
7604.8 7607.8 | 16.8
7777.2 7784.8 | 16.4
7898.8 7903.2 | 16.7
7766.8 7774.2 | 18.3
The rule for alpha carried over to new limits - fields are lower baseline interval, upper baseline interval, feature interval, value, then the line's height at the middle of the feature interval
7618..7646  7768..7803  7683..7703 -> 0.07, 16.9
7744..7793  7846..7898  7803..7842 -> 0.10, 17.5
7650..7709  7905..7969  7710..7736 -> 0.03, 16.6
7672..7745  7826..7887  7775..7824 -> 0.05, 16.9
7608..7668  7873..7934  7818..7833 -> 0.06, 16.1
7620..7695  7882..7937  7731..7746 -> 0.00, 16.6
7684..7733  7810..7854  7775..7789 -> -0.05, 16.1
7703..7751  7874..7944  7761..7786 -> -0.12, 16.1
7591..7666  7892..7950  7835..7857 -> -0.06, 15.7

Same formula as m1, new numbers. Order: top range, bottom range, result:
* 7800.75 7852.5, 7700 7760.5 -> 1.02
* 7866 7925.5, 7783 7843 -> 1.06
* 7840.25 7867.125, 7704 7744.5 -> 1.13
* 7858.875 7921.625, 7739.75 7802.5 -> 1.05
